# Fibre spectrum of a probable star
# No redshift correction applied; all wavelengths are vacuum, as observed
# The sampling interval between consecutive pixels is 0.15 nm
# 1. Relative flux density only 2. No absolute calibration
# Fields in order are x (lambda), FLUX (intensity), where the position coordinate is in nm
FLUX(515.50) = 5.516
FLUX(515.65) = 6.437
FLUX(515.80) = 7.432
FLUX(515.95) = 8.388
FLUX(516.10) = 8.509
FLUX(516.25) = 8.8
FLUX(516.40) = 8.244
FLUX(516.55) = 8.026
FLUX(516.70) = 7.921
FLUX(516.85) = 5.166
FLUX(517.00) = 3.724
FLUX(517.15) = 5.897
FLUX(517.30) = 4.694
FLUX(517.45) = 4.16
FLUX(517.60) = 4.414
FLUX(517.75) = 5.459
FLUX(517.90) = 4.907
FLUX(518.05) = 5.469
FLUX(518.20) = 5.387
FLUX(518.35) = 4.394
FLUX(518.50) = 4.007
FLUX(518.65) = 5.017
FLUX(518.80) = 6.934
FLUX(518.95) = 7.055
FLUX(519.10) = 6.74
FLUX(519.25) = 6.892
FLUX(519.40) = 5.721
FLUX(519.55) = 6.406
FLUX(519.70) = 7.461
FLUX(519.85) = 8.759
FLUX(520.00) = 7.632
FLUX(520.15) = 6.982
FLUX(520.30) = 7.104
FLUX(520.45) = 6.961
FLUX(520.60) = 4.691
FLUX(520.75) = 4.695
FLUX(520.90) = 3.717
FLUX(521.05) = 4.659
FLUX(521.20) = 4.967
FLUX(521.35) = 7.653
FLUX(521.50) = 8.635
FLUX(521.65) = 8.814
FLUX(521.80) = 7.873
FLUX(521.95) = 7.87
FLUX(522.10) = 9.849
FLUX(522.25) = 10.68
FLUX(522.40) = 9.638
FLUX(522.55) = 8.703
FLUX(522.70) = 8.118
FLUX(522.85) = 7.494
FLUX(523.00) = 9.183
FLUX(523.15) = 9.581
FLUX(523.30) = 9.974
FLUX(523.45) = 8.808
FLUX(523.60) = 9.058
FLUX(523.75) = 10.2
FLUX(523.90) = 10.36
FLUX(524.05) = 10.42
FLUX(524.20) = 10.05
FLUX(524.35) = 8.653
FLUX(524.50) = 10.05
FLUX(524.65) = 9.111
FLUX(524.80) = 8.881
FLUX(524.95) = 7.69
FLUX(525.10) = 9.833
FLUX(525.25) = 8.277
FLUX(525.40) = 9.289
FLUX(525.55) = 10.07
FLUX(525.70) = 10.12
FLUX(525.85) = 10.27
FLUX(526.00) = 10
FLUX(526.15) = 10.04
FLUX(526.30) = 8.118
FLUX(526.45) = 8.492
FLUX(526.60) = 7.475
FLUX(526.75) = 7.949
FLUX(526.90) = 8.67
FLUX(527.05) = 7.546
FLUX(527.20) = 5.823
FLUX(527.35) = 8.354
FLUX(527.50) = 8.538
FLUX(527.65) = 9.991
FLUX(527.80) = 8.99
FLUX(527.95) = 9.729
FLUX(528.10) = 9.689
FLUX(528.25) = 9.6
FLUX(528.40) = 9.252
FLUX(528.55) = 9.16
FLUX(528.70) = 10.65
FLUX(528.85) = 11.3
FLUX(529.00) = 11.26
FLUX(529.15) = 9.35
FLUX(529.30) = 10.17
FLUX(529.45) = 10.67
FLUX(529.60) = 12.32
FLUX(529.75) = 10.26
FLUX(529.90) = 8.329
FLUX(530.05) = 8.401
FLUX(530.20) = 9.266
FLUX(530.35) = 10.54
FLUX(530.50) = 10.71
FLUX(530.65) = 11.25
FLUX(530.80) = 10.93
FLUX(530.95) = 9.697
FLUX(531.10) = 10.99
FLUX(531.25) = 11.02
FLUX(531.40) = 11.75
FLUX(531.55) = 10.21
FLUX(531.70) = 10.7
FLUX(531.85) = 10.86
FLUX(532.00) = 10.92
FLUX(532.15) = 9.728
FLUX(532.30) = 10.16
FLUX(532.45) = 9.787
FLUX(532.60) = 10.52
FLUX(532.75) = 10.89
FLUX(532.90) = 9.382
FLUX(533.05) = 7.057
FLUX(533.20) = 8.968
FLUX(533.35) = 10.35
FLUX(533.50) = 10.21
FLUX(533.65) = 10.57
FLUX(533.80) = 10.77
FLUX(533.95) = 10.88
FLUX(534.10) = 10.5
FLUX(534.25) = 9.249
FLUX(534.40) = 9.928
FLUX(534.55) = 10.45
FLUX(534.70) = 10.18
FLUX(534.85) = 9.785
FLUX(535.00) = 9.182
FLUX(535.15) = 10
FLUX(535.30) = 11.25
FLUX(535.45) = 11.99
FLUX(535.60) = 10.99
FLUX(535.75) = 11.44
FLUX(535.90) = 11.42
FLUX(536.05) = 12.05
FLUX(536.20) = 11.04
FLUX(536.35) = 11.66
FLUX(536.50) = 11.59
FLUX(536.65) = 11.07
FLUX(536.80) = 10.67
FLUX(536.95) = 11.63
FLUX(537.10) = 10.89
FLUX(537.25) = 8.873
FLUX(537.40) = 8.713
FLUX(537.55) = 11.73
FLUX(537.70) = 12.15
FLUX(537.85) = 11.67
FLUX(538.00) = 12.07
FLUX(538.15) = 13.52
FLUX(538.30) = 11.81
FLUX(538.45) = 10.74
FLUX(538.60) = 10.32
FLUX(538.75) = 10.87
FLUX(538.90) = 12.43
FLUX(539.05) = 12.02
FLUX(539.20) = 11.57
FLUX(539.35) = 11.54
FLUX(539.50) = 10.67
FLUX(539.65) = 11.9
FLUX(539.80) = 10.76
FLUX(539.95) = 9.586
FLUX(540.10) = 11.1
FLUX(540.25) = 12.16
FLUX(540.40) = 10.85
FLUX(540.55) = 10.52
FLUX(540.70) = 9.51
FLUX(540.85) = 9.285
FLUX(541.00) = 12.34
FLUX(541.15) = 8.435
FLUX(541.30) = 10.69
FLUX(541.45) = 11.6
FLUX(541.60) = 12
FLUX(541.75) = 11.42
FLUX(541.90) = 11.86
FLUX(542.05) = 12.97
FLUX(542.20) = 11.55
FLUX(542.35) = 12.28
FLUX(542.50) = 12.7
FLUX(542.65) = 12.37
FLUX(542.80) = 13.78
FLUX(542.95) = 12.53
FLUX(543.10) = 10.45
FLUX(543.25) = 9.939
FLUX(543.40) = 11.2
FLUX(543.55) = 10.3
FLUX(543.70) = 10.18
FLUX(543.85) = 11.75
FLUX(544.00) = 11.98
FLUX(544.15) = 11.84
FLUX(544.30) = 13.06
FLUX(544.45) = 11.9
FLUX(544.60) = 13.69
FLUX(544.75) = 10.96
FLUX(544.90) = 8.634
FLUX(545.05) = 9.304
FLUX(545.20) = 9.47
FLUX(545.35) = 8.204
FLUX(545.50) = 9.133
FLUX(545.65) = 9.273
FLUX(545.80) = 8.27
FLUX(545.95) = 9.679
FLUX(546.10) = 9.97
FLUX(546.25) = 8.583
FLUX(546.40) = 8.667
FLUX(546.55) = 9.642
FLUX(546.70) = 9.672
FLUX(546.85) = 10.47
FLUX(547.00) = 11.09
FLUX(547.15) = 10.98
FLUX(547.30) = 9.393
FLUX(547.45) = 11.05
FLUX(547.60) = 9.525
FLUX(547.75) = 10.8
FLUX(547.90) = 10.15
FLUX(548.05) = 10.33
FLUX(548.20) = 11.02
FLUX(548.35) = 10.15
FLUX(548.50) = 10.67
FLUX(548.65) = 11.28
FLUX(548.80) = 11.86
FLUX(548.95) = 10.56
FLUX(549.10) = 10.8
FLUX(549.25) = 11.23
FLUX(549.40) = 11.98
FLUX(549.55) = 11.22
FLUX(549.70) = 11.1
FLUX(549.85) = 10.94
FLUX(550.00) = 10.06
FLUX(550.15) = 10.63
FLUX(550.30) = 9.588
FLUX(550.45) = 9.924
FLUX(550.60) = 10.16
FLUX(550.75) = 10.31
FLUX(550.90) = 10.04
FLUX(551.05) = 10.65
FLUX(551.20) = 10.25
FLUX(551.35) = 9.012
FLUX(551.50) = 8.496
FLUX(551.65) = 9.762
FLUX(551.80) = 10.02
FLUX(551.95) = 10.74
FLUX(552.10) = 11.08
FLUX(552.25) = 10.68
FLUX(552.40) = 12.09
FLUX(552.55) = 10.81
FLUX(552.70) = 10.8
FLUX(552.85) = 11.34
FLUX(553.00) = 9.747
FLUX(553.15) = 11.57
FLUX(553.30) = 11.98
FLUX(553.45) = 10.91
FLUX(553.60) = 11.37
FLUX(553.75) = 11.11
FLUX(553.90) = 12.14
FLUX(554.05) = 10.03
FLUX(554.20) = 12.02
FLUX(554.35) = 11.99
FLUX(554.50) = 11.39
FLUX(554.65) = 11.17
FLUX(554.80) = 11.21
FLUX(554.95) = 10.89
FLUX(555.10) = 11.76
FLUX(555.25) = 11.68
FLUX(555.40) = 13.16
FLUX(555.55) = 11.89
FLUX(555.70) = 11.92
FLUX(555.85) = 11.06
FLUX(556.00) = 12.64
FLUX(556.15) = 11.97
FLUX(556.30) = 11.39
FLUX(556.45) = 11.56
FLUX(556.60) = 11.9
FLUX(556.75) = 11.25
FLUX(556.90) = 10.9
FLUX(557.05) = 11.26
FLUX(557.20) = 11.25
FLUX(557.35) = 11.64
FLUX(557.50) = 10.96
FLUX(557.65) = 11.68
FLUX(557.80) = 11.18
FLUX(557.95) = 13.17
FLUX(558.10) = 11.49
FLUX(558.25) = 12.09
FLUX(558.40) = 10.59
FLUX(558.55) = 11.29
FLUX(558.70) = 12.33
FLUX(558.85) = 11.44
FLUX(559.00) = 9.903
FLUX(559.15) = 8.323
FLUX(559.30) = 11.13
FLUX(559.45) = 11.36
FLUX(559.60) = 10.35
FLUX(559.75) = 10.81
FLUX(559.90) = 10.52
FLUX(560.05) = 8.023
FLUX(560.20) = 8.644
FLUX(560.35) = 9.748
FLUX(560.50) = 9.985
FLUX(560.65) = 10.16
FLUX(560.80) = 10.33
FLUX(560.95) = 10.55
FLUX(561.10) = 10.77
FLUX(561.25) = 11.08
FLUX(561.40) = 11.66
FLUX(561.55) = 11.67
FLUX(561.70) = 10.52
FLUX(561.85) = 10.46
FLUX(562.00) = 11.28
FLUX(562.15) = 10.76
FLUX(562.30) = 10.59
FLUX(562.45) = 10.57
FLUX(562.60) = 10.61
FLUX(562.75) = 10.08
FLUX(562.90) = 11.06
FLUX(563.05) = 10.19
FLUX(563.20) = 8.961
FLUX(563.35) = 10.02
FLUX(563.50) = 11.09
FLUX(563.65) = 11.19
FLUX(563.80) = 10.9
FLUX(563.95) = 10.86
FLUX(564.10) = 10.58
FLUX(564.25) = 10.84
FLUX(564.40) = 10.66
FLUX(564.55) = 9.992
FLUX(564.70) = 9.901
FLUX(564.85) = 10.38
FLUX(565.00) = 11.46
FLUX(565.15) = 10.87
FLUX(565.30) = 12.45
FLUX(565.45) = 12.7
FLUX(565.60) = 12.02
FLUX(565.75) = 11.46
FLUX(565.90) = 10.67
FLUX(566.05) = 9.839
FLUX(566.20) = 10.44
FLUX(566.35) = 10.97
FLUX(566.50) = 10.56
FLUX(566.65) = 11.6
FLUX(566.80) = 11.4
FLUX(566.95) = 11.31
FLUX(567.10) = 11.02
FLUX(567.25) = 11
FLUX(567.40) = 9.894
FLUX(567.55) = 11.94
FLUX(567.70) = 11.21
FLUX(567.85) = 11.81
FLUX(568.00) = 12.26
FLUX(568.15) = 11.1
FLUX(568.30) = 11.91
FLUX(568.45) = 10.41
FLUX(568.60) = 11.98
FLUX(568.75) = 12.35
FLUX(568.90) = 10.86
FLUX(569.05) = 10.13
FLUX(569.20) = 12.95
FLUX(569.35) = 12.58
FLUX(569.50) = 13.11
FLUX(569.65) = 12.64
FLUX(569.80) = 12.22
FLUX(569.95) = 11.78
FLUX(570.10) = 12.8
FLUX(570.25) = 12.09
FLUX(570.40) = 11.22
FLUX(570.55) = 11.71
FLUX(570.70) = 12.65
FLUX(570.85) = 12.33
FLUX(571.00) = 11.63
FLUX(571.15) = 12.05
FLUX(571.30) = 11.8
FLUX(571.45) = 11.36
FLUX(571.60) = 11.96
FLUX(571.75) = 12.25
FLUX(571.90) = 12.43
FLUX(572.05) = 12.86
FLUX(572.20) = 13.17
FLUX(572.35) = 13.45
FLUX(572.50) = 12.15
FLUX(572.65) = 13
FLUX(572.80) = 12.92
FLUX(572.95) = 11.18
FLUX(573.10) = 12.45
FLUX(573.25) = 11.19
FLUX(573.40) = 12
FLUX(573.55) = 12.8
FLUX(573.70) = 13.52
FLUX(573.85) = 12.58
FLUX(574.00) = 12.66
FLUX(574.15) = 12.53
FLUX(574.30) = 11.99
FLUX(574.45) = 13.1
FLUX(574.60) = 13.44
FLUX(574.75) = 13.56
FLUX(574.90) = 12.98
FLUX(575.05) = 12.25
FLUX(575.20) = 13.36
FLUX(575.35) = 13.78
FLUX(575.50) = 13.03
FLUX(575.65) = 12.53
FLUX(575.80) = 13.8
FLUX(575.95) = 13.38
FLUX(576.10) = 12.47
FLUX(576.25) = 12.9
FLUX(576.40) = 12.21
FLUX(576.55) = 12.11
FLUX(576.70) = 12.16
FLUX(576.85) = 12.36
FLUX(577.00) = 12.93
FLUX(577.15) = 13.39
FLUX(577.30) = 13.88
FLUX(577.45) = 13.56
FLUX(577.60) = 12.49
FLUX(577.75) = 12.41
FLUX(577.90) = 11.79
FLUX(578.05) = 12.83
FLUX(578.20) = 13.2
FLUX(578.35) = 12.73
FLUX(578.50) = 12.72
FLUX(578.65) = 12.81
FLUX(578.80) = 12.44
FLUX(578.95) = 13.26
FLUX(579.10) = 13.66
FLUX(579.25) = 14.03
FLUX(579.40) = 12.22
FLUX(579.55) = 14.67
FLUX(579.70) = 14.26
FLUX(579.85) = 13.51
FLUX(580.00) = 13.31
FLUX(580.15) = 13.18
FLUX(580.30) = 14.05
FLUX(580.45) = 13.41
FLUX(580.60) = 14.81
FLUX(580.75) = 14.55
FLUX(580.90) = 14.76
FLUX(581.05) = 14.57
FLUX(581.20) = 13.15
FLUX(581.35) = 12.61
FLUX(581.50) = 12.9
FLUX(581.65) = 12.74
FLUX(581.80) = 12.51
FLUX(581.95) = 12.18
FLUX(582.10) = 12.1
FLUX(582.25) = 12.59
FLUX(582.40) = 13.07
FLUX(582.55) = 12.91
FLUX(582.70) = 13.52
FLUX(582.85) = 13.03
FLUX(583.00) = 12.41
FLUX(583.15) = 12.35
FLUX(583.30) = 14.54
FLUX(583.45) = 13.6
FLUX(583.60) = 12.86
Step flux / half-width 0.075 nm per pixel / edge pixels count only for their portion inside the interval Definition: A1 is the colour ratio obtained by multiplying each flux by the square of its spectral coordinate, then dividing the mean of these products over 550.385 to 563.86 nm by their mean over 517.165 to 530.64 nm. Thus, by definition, 1.49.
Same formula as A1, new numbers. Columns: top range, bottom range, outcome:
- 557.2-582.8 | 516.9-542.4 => 1.47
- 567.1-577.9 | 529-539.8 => 1.33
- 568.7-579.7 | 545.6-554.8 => 1.30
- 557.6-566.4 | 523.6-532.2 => 1.26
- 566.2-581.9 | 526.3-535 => 1.50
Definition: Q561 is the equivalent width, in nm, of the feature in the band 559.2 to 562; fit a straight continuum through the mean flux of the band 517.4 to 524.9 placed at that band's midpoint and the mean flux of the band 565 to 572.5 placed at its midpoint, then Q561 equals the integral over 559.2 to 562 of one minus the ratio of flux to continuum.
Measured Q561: 0.14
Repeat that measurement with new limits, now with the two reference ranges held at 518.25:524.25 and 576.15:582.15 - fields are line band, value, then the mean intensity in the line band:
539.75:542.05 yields -0.34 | 10.9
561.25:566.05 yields 0.33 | 10.8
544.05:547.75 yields -0.07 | 10.1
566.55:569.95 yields 0.13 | 11.6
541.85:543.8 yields -0.42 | 11.7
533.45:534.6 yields -0.20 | 10.3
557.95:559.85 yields 0.03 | 11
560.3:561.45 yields 0.09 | 10.5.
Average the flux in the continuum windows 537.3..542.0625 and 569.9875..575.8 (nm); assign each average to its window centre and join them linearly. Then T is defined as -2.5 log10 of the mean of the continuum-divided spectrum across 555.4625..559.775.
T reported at 0.05 mag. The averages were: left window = 11.2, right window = 12.5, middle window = 11.3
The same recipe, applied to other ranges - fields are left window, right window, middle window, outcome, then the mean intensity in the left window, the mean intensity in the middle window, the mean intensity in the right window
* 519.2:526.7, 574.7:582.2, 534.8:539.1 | -0.17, 8.32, 11.2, 13.1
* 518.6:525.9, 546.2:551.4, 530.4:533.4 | -0.15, 8.12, 10.3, 10.4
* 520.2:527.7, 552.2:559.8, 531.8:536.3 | -0.11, 8.45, 10.4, 11.3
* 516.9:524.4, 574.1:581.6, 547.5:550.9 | -0.05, 7.12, 10.6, 13.2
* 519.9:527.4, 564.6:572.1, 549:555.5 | -0.04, 8.38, 10.9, 11.6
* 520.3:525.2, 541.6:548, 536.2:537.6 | -0.09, 8.32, 10.8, 10.7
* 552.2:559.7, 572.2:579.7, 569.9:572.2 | 0.03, 11.4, 12.1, 12.9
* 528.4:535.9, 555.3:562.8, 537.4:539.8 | -0.11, 10.3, 11.5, 11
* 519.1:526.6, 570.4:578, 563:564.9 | 0.13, 8.31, 10.4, 12.6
